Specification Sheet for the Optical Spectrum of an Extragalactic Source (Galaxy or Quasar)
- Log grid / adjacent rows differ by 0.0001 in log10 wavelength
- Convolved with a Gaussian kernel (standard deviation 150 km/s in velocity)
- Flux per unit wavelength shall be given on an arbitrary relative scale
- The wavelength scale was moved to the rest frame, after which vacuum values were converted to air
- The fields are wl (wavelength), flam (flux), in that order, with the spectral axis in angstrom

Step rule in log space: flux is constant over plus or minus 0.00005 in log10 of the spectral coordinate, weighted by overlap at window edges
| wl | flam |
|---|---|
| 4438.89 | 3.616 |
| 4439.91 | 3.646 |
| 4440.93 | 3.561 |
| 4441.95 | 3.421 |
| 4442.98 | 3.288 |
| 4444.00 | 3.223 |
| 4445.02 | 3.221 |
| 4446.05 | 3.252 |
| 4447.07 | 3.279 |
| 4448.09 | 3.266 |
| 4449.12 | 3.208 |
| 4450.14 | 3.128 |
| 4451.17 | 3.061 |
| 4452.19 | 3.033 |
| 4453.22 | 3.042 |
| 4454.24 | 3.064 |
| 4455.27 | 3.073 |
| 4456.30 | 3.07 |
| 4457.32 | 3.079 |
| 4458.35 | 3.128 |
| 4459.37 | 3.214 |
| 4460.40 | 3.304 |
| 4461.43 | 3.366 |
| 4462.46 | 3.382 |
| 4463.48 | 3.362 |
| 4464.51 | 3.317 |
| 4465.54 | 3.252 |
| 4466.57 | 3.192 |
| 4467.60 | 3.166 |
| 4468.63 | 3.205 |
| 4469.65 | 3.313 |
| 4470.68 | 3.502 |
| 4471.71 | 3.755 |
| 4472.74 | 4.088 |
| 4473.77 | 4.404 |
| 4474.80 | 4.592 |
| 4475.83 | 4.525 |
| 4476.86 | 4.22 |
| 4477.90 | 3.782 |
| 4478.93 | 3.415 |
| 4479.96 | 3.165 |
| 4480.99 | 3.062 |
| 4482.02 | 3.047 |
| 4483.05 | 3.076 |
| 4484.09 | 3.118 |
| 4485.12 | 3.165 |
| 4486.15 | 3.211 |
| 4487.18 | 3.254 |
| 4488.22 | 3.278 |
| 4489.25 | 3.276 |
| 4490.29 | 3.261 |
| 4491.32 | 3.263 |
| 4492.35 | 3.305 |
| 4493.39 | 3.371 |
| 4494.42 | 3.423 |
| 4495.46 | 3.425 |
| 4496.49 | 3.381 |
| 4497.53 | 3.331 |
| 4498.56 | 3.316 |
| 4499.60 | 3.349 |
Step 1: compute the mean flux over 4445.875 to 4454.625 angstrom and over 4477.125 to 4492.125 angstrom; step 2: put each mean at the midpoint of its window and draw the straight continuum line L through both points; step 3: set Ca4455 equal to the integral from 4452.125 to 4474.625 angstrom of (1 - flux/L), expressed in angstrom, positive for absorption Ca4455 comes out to -1.2 angstrom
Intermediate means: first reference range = 3.15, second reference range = 3.26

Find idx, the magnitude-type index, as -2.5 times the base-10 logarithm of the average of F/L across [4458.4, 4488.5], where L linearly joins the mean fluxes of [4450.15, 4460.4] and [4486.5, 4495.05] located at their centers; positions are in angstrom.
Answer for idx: -0.09 mag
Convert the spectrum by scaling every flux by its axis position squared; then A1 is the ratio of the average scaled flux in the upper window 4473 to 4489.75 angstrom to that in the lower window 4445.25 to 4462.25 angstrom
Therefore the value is 1.13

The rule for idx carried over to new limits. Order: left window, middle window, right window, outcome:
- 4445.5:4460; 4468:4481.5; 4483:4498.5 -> -0.170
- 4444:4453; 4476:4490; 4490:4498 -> -0.011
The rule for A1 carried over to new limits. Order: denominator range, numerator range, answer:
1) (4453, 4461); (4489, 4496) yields 1.08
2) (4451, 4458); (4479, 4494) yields 1.06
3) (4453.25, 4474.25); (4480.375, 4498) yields 0.98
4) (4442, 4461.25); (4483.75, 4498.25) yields 1.06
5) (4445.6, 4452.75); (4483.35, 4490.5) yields 1.03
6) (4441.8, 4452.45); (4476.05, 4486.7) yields 1.06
